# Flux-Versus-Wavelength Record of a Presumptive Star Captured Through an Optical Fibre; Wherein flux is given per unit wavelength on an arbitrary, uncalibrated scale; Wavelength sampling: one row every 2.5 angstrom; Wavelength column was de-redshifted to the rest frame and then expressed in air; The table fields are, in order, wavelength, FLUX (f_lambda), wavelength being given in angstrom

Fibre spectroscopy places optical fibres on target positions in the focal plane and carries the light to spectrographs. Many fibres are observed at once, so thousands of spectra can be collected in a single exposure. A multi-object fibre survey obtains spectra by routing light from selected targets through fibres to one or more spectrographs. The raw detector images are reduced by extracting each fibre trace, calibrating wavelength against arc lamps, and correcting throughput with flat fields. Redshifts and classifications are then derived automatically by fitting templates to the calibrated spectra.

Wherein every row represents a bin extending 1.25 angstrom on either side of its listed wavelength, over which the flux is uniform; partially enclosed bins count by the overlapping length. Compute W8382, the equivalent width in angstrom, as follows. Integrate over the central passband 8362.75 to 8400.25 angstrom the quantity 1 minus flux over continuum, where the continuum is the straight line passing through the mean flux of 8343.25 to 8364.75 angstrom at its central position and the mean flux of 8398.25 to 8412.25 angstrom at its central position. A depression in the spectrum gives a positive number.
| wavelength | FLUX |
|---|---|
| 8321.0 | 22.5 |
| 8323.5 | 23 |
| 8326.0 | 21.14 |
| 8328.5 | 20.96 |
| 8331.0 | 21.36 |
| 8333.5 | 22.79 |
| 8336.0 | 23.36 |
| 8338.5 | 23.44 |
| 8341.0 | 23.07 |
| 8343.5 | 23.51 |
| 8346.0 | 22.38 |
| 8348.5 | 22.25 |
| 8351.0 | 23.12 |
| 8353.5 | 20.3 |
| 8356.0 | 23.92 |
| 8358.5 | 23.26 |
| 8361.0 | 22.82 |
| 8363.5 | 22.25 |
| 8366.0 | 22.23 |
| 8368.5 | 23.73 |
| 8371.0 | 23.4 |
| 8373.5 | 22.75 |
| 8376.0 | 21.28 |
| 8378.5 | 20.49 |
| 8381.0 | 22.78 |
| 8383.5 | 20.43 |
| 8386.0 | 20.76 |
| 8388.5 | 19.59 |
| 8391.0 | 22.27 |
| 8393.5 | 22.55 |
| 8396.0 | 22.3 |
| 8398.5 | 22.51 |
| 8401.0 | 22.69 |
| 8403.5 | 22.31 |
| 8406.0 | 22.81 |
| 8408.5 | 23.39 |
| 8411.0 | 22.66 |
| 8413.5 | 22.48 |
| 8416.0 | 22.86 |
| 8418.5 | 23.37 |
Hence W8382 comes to 1.2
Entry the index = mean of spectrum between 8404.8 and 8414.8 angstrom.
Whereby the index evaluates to 22.8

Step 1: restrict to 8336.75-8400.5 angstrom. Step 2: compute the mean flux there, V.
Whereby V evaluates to 22.3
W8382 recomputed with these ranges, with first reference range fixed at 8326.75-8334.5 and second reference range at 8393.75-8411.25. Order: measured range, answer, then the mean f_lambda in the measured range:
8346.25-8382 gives -0.6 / 22.5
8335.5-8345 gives -0.7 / 23.3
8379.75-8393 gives 0.7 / 21.2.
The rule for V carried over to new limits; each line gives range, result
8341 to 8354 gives 22.5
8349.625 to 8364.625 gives 22.6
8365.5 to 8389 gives 21.8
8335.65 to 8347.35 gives 23.1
